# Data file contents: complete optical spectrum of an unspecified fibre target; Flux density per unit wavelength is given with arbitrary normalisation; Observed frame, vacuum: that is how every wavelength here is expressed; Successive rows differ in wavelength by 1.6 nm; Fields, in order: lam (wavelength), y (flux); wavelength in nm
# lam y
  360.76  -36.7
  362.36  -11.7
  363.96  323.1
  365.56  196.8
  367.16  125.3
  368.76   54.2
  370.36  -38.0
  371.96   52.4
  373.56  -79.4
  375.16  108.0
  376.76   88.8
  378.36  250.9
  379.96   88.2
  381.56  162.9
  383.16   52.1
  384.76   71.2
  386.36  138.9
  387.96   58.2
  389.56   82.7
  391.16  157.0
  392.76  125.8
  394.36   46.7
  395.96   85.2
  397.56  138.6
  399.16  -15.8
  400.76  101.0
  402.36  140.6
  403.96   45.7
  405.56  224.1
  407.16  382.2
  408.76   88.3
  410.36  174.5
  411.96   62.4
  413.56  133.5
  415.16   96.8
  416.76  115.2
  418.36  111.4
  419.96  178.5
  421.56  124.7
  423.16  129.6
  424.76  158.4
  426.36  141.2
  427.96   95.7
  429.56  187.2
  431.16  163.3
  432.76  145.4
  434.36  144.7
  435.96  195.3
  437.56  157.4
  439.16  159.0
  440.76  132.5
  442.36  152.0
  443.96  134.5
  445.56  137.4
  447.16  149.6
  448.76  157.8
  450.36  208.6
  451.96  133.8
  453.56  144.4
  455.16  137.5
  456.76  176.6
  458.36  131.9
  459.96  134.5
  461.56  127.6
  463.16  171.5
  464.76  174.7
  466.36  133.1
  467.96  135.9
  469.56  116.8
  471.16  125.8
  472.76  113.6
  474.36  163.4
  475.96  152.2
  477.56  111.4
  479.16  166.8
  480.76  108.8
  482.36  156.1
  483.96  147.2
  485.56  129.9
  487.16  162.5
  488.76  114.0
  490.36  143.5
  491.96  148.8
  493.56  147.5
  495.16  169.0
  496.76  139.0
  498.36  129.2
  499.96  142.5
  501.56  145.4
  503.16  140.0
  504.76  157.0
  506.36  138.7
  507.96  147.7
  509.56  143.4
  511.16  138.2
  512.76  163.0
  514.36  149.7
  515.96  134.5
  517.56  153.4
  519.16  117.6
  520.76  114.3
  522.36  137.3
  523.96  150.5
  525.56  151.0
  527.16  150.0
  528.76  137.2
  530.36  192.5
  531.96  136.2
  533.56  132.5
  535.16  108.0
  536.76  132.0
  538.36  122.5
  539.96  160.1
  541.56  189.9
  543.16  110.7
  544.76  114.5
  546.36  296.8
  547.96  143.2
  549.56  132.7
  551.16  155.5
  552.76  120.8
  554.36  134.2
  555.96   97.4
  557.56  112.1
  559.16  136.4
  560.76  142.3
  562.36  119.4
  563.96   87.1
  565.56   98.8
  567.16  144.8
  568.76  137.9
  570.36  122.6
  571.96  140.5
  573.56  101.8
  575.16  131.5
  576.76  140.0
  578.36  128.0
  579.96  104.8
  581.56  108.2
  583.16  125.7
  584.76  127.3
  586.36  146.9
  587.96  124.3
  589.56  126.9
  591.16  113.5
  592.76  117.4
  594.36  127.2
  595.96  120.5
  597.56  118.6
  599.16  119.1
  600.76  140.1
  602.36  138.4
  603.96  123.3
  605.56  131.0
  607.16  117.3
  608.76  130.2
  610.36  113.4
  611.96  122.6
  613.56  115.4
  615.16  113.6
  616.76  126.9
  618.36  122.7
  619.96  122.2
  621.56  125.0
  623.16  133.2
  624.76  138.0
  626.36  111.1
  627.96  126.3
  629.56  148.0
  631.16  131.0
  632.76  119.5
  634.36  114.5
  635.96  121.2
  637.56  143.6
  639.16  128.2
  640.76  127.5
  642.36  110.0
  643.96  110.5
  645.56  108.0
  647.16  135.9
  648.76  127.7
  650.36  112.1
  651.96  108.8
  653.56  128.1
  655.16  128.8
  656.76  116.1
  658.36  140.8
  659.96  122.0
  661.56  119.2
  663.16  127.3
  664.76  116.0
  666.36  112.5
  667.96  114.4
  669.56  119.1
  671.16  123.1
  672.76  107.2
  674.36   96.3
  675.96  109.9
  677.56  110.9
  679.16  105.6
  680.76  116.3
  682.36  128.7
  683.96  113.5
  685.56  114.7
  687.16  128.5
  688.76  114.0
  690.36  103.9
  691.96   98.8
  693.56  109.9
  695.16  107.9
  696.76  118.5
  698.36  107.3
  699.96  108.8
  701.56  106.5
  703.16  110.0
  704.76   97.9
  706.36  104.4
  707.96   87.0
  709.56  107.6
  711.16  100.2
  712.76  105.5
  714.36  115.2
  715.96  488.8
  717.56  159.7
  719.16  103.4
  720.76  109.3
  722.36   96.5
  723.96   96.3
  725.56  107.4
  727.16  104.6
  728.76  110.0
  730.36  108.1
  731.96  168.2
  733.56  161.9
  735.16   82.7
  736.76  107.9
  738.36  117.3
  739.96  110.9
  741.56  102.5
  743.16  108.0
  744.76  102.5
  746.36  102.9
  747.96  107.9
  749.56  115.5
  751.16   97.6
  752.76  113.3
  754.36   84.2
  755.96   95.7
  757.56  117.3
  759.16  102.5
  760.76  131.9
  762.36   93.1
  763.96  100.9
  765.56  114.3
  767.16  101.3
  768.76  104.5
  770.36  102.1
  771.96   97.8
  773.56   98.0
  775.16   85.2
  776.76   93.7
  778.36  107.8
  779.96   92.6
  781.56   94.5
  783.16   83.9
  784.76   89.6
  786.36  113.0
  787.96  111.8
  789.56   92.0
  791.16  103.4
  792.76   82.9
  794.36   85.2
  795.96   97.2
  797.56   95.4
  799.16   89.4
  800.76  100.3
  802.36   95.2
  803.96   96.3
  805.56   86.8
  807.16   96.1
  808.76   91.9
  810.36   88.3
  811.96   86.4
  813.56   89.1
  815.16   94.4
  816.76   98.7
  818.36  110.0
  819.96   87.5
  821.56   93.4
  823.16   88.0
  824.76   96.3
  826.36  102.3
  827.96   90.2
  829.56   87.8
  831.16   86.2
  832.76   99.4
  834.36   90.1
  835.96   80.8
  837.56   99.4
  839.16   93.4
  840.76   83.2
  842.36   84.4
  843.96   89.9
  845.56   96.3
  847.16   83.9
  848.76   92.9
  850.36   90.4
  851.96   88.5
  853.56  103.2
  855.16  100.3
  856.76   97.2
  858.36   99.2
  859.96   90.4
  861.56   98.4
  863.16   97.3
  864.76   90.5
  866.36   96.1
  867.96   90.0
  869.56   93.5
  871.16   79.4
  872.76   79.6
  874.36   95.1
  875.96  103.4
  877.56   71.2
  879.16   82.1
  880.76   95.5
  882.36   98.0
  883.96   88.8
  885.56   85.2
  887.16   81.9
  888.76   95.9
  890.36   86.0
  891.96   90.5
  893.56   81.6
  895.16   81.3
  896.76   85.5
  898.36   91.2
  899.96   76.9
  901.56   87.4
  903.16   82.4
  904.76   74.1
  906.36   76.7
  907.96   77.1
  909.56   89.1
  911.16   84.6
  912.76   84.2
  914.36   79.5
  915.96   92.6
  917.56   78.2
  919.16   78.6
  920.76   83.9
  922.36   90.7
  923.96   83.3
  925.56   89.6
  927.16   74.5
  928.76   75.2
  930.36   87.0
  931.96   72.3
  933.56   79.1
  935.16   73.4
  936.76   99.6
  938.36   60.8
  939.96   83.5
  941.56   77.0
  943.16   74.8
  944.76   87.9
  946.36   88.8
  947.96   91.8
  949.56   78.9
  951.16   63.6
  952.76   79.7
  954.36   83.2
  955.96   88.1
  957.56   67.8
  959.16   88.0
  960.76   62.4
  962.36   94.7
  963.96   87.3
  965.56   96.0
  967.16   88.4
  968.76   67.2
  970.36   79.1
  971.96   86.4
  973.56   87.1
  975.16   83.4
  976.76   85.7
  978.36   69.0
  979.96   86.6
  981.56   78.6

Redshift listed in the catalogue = 0.090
